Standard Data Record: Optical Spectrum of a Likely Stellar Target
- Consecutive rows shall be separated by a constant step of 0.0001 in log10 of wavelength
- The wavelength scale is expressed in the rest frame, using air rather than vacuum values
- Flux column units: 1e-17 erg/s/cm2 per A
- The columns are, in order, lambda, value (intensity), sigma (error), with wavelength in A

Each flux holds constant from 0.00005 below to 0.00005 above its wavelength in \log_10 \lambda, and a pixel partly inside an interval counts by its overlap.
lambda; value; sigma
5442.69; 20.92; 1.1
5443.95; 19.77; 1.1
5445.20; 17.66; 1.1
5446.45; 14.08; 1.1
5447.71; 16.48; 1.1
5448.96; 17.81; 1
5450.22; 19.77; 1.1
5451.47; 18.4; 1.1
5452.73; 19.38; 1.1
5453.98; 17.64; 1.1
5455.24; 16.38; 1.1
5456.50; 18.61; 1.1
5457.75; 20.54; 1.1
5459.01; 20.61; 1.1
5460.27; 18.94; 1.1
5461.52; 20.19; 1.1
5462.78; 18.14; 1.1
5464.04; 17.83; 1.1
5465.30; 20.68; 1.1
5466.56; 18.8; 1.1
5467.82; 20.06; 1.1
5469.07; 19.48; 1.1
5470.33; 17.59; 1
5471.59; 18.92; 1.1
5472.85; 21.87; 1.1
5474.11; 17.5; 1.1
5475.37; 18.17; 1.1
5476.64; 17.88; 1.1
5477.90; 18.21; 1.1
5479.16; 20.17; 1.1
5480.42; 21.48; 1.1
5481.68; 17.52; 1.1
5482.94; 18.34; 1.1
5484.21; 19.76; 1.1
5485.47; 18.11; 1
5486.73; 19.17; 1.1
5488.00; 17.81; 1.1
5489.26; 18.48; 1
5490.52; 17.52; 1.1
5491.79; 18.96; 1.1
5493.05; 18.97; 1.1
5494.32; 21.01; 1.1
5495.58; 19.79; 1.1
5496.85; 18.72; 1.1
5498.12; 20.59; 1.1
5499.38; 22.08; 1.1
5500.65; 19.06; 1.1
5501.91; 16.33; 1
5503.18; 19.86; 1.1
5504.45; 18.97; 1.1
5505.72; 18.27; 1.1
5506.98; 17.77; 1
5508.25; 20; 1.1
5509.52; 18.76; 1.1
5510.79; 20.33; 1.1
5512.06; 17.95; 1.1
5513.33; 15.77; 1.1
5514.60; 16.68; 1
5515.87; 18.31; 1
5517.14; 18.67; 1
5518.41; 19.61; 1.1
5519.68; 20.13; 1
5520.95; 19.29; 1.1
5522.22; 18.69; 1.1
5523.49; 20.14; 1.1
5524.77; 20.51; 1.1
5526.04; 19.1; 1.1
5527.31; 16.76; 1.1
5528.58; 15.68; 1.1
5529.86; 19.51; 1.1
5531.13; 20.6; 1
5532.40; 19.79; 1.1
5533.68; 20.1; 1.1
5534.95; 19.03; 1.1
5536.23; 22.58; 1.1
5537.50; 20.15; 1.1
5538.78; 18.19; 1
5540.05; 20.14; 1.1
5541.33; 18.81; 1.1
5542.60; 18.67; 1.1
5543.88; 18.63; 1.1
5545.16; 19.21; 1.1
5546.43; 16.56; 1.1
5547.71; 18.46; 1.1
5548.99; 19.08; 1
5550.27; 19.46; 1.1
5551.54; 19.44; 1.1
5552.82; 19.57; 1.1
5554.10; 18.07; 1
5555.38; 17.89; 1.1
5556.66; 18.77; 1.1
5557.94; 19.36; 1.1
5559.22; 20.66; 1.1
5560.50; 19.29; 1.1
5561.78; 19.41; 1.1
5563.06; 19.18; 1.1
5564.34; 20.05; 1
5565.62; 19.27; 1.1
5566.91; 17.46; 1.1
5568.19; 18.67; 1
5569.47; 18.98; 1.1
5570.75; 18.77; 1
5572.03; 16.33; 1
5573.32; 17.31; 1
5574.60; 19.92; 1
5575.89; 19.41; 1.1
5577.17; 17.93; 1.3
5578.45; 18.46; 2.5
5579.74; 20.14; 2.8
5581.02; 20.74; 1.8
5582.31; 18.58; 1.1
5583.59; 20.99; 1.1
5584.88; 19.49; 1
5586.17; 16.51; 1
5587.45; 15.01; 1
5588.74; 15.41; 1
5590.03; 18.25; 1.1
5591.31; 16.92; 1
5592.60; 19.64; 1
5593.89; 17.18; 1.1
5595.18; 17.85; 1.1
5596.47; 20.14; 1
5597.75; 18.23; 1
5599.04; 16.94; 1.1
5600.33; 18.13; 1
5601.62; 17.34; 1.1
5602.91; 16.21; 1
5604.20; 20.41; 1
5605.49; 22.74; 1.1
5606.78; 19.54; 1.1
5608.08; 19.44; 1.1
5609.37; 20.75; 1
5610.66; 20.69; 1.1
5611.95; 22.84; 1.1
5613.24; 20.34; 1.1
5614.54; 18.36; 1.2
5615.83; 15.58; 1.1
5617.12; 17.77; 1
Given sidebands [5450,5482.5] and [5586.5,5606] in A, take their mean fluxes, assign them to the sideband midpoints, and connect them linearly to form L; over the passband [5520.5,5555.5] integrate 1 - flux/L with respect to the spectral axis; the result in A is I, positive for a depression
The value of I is -1.23 A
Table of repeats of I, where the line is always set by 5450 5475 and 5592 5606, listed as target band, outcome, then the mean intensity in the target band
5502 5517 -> 0.42 A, 18.3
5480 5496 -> 0.01 A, 19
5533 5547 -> -0.38 A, 19.3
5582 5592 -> 0.54 A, 17.6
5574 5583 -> -0.32 A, 19.3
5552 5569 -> -0.31 A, 19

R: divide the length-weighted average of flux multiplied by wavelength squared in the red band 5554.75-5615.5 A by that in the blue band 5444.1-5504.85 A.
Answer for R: 1.04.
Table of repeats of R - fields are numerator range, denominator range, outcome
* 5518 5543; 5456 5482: 1.03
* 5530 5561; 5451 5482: 1.04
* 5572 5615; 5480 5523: 1.03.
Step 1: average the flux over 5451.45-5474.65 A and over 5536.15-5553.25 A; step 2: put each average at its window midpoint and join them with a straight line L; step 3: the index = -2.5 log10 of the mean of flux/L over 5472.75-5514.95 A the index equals 0.01 mag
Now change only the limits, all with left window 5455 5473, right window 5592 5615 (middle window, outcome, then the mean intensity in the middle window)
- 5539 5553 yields 0.02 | 18.9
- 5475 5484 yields 0.02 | 18.9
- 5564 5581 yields 0.03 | 18.7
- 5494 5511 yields -0.01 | 19.3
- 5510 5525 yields 0.03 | 18.8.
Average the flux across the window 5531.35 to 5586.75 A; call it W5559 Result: 19.1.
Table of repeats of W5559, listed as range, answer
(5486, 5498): 19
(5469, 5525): 18.9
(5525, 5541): 19.3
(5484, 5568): 19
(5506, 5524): 18.7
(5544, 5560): 18.9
